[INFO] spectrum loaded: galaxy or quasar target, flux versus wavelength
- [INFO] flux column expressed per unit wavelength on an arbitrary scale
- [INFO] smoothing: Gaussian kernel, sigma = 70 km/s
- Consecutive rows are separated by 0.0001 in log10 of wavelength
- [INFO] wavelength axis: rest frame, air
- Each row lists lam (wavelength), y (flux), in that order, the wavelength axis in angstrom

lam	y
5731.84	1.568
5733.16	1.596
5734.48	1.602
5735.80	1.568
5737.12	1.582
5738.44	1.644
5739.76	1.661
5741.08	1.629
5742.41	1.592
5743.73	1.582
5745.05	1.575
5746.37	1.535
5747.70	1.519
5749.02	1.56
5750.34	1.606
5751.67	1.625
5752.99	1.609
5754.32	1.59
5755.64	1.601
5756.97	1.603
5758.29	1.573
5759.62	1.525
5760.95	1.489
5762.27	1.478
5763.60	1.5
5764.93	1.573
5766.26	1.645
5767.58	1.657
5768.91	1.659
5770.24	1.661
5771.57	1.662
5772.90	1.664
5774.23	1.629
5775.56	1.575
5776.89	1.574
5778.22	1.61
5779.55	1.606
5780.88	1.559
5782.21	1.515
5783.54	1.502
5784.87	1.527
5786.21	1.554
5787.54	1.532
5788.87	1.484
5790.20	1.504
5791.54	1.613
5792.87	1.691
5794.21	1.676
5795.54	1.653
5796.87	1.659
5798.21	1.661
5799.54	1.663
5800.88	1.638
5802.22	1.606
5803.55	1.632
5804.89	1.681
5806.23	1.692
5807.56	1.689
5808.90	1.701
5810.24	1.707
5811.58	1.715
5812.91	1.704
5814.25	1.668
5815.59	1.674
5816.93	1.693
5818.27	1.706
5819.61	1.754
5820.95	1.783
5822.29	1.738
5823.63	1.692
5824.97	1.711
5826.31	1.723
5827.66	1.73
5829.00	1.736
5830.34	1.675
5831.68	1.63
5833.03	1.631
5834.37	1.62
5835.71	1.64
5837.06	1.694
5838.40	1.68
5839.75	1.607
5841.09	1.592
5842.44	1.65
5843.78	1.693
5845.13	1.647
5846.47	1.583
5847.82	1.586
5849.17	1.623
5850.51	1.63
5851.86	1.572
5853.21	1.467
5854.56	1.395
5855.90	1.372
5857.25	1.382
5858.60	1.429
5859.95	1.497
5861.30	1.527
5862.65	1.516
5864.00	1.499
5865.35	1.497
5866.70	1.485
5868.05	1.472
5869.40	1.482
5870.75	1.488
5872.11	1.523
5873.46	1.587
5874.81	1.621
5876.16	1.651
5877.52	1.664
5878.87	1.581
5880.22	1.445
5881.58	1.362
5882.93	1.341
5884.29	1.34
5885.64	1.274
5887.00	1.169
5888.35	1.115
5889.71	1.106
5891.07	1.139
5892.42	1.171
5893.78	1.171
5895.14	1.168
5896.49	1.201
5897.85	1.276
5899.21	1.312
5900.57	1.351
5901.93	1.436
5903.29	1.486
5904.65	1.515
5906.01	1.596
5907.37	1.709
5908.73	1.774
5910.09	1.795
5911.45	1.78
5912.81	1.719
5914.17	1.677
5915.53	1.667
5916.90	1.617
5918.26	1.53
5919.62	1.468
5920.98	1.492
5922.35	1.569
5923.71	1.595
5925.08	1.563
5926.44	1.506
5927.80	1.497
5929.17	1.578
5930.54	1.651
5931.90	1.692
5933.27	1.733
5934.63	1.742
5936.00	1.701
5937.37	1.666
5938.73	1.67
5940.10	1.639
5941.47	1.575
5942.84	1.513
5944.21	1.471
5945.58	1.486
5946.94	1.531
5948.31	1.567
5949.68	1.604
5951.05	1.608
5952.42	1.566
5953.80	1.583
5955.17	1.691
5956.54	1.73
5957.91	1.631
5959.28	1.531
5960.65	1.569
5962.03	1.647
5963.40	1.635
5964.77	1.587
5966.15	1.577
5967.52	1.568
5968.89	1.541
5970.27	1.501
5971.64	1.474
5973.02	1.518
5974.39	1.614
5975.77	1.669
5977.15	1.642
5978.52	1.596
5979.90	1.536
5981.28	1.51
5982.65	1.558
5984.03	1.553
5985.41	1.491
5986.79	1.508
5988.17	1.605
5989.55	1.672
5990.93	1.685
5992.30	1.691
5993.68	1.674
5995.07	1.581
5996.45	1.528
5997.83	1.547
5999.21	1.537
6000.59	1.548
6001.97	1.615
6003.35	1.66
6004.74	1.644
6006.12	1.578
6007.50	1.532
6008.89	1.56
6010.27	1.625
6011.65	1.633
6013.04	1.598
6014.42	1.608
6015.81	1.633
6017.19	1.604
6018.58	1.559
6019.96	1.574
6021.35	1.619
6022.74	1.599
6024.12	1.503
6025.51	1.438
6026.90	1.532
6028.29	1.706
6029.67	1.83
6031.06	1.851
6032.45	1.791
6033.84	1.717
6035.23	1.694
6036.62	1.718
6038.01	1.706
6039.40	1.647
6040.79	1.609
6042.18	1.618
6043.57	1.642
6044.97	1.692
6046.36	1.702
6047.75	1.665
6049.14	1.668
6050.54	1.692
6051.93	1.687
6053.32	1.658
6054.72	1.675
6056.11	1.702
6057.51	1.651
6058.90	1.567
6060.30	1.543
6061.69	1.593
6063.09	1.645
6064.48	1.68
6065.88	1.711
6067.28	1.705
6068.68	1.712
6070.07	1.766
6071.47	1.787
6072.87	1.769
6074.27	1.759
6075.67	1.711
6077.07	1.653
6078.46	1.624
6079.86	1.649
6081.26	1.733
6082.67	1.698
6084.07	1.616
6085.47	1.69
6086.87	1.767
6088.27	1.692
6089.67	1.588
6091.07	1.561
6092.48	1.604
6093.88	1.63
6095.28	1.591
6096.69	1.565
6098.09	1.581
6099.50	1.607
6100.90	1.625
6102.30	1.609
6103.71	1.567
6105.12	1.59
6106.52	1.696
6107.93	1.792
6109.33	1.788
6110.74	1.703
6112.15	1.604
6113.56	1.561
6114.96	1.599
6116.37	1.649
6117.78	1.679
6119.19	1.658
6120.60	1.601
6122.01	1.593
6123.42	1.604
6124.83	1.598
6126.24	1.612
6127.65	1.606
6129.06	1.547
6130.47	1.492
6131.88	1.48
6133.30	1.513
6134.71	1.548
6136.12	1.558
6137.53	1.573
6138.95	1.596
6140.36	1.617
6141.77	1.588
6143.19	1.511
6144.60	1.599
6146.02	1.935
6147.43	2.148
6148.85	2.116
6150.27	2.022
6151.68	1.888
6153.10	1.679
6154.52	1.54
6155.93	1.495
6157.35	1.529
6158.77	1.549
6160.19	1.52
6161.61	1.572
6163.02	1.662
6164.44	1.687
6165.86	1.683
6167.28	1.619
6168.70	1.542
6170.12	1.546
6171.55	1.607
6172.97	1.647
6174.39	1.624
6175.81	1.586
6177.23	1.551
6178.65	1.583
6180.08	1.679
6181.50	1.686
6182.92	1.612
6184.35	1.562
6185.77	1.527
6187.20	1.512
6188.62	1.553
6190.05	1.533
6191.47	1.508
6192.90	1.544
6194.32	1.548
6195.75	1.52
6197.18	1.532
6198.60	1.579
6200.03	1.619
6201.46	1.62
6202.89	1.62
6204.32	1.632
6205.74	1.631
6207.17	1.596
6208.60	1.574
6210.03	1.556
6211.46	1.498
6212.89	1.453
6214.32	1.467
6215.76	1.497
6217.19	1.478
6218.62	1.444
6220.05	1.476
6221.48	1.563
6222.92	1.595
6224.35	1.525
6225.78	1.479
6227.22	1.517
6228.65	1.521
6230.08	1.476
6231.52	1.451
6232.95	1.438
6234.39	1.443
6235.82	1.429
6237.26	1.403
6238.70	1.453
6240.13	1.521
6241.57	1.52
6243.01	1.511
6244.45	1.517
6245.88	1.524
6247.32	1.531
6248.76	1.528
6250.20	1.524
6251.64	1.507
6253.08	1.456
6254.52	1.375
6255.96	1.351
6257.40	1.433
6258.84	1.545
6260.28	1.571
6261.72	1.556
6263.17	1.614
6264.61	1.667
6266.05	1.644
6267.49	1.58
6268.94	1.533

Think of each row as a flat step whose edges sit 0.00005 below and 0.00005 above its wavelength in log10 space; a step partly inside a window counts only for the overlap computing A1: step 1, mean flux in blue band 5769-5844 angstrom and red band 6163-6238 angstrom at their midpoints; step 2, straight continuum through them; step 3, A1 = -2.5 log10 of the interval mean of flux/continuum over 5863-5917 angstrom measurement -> 0.12 mag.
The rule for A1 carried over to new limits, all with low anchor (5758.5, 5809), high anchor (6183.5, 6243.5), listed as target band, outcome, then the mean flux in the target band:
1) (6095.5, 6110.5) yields -0.07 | 1.64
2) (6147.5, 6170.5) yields -0.10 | 1.68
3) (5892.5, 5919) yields 0.05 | 1.51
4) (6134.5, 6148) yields -0.09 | 1.67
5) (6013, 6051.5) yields -0.07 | 1.65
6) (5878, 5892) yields 0.22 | 1.29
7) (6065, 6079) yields -0.11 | 1.72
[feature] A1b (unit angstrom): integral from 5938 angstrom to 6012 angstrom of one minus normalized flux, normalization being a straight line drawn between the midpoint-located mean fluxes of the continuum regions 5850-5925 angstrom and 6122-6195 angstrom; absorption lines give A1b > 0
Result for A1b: -3.3 angstrom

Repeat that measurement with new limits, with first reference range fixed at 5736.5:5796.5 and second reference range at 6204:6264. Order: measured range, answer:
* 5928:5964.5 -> -1.38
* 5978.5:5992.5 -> -0.27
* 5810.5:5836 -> -1.94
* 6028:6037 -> -1.30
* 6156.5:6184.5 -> -1.62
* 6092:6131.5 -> -2.41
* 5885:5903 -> 3.87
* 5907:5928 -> -0.86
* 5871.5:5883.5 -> 0.27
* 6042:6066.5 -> -1.91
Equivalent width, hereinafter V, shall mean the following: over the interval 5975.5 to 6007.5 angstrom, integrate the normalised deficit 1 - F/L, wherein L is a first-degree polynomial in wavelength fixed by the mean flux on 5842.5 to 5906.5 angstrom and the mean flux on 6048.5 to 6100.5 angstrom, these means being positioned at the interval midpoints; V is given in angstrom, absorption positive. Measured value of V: -0.4 angstrom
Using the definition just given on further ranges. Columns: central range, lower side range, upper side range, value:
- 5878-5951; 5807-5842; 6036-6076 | 8.03 angstrom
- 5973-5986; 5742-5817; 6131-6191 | 0.39 angstrom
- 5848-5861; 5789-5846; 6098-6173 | 1.38 angstrom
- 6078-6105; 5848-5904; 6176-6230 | -2.29 angstrom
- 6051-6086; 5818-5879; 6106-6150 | -0.81 angstrom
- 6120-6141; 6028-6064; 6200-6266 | 0.48 angstrom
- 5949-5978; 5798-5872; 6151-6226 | 0.10 angstrom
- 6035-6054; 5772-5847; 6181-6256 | -1.17 angstrom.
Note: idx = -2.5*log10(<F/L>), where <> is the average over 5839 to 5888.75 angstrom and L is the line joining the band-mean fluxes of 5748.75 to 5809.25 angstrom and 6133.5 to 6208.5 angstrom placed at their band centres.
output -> 0.08 mag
